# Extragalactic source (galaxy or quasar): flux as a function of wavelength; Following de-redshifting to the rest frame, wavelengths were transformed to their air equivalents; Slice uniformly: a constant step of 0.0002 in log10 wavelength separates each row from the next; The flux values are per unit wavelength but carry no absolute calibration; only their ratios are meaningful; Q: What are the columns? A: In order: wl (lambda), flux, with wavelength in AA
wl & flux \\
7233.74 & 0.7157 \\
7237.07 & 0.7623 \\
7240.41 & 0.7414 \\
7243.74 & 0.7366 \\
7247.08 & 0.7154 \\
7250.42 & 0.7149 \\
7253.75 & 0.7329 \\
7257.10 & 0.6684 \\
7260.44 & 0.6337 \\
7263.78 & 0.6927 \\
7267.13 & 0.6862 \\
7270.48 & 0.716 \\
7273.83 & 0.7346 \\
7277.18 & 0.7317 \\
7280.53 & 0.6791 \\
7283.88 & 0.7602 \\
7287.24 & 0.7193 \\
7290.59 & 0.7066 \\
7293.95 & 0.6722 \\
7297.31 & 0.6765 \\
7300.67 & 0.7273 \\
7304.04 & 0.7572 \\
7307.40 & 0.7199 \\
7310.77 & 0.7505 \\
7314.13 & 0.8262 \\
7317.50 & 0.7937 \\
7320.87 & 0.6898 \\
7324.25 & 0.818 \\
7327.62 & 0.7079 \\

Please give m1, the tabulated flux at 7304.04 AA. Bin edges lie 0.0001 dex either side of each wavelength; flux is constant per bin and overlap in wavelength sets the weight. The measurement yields 0.7572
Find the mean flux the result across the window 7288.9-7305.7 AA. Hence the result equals 0.708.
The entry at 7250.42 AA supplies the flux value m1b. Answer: 0.7149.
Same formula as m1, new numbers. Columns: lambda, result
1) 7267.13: 0.6862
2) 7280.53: 0.6791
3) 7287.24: 0.7193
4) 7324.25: 0.818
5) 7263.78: 0.6927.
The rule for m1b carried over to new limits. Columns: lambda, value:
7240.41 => 0.7414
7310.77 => 0.7505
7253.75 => 0.7329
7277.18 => 0.7317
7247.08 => 0.7154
